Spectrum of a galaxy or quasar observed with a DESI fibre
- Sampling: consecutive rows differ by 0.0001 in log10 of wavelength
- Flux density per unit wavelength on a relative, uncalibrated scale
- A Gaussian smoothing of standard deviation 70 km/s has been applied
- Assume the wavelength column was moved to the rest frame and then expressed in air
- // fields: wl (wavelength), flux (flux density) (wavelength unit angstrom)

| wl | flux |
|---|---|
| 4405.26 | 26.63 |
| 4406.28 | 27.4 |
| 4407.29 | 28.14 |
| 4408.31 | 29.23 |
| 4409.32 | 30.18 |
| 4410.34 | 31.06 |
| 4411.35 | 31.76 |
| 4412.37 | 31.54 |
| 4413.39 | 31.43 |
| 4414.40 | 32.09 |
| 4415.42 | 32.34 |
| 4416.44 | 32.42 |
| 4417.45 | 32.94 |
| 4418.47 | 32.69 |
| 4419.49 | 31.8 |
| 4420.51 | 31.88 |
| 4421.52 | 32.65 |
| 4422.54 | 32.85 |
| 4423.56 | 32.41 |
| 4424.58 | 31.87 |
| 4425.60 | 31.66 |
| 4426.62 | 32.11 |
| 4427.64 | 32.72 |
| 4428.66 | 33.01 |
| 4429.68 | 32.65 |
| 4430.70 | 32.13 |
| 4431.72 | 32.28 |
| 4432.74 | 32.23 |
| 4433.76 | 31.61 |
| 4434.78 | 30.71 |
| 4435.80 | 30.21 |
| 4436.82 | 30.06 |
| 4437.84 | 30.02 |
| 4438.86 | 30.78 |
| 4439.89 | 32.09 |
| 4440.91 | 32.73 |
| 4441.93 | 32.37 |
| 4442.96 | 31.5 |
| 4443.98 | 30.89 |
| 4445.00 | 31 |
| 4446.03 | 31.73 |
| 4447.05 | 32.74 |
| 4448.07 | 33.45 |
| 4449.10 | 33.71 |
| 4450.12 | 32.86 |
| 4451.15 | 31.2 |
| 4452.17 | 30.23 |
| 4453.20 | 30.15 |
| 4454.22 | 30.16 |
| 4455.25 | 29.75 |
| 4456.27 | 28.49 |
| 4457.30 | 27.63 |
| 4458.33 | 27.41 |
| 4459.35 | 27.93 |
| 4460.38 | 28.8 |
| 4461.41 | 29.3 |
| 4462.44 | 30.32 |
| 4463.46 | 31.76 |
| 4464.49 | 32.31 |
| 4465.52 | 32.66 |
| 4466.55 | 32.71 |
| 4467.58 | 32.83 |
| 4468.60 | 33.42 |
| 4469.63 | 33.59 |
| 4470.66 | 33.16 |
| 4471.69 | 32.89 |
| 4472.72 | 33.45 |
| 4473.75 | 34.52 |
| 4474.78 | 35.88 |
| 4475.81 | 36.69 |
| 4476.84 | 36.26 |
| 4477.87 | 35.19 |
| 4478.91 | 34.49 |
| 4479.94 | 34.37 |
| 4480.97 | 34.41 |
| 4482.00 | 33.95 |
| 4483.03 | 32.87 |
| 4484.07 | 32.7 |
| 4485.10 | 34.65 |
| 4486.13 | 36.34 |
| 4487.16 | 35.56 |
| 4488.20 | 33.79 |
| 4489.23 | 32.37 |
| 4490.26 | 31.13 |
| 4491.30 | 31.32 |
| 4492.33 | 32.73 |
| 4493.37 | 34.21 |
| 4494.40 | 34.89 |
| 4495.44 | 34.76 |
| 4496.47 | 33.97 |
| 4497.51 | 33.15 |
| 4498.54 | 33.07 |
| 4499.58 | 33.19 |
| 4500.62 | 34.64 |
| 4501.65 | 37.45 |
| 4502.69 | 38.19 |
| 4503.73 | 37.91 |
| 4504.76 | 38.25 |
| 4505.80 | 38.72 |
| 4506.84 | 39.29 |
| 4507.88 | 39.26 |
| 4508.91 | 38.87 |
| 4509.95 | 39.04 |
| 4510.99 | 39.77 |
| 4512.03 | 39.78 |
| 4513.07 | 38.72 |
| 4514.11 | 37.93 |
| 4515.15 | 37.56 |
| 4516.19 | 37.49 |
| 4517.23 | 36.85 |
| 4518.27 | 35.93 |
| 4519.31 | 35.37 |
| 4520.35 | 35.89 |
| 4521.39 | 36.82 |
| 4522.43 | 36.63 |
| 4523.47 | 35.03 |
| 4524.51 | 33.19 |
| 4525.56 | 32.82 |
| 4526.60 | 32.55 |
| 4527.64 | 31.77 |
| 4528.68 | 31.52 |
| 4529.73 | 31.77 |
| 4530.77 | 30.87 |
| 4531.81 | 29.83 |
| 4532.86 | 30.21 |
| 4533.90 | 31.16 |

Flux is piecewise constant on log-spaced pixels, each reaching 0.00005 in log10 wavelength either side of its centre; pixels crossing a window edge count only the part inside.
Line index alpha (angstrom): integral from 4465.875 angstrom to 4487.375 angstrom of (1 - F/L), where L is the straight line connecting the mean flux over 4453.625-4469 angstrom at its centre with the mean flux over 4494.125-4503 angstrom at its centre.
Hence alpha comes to -1.4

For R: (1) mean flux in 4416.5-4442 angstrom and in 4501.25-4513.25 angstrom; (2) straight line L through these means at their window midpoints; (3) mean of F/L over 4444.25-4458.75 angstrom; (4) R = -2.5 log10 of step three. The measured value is 0.10 mag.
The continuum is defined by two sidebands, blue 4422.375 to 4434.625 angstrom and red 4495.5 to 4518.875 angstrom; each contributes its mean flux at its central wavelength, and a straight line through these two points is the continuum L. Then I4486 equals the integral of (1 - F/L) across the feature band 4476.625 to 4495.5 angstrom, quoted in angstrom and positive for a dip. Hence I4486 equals 1.0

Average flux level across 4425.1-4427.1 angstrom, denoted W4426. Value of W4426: 31.9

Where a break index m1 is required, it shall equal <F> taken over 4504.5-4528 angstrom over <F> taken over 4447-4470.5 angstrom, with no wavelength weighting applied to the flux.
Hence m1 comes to 1.2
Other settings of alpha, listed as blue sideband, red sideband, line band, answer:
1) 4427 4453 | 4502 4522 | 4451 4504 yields 3.1 angstrom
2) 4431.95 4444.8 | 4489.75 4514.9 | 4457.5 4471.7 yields 0.9 angstrom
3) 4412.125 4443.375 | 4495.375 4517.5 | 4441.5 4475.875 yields 2.4 angstrom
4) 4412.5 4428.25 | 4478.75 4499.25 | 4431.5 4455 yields 0.9 angstrom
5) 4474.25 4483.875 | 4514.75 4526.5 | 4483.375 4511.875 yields -0.3 angstrom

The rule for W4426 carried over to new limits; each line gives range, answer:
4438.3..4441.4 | 31.8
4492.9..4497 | 34.5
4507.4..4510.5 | 39.1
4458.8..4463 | 29.1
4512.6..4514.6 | 38.3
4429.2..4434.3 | 32.2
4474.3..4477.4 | 36.3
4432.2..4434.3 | 31.9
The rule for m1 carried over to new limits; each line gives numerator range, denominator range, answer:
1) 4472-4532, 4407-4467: 1.12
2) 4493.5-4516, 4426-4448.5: 1.17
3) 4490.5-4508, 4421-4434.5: 1.10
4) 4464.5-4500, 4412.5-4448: 1.06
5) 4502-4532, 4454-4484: 1.12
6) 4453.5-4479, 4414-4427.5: 0.99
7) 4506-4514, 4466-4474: 1.18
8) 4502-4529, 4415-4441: 1.15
